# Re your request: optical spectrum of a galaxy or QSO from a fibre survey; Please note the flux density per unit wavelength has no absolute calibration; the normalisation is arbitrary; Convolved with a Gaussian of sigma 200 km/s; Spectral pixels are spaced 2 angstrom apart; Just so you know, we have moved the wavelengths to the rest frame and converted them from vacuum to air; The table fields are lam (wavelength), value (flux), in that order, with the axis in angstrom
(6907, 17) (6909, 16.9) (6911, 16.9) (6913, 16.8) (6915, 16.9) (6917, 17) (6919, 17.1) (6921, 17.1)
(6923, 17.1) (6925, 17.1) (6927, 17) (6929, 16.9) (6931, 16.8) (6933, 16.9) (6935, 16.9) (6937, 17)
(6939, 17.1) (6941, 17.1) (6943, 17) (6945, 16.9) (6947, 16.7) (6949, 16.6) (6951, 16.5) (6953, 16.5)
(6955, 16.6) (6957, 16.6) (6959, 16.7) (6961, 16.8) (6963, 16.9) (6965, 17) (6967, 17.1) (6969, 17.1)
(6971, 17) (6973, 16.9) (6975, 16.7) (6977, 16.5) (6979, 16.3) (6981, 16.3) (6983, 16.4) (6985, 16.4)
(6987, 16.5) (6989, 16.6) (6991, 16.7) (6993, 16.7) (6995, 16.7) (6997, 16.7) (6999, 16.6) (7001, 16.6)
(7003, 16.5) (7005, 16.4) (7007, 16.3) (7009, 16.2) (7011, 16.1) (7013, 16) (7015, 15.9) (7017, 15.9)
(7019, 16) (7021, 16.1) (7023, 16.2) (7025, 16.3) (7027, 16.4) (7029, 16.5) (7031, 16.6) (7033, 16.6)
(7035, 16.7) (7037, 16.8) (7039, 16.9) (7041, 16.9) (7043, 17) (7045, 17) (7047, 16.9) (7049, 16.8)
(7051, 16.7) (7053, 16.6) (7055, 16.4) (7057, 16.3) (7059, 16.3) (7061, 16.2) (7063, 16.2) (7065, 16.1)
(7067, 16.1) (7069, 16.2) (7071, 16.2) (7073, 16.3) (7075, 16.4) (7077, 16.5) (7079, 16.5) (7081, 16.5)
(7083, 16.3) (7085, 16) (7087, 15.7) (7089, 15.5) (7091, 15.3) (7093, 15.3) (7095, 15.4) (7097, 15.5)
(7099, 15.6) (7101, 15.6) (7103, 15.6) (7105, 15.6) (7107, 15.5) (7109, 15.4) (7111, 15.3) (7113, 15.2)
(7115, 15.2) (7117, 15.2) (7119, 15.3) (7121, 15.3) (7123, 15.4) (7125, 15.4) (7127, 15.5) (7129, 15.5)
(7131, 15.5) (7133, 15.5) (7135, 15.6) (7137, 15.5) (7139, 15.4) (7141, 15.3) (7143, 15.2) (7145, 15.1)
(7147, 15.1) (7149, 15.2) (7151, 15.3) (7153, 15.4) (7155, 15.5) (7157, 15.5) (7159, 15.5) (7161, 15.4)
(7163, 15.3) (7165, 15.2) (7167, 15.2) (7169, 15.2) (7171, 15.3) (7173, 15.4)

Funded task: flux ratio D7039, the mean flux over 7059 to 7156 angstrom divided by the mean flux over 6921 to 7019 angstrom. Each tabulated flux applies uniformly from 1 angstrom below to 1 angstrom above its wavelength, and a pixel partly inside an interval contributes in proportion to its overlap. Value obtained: 0.9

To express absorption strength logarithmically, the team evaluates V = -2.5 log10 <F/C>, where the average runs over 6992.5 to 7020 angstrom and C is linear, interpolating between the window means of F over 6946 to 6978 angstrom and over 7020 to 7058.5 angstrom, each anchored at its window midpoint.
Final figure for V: 0.02 mag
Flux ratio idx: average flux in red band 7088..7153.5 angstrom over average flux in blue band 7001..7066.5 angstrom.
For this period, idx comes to 0.94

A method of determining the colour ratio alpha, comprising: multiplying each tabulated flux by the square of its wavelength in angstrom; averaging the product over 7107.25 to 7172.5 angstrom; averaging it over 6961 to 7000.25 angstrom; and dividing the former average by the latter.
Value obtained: 0.96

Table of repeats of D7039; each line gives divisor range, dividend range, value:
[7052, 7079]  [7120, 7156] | 0.94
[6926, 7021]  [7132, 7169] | 0.92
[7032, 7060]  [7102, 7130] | 0.92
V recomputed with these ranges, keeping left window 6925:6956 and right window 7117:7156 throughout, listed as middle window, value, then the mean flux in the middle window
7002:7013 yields 0.004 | 16.3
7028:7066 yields -0.038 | 16.6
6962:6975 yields -0.022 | 17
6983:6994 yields -0.005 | 16.6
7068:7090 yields -0.027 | 16.2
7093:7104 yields 0.009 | 15.5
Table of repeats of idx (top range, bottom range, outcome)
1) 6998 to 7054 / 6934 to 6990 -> 0.98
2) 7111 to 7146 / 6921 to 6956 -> 0.91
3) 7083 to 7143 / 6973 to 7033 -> 0.94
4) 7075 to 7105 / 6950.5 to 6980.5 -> 0.94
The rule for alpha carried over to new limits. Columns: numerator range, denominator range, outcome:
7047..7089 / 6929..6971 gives 1.00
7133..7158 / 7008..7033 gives 0.98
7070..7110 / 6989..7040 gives 0.99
